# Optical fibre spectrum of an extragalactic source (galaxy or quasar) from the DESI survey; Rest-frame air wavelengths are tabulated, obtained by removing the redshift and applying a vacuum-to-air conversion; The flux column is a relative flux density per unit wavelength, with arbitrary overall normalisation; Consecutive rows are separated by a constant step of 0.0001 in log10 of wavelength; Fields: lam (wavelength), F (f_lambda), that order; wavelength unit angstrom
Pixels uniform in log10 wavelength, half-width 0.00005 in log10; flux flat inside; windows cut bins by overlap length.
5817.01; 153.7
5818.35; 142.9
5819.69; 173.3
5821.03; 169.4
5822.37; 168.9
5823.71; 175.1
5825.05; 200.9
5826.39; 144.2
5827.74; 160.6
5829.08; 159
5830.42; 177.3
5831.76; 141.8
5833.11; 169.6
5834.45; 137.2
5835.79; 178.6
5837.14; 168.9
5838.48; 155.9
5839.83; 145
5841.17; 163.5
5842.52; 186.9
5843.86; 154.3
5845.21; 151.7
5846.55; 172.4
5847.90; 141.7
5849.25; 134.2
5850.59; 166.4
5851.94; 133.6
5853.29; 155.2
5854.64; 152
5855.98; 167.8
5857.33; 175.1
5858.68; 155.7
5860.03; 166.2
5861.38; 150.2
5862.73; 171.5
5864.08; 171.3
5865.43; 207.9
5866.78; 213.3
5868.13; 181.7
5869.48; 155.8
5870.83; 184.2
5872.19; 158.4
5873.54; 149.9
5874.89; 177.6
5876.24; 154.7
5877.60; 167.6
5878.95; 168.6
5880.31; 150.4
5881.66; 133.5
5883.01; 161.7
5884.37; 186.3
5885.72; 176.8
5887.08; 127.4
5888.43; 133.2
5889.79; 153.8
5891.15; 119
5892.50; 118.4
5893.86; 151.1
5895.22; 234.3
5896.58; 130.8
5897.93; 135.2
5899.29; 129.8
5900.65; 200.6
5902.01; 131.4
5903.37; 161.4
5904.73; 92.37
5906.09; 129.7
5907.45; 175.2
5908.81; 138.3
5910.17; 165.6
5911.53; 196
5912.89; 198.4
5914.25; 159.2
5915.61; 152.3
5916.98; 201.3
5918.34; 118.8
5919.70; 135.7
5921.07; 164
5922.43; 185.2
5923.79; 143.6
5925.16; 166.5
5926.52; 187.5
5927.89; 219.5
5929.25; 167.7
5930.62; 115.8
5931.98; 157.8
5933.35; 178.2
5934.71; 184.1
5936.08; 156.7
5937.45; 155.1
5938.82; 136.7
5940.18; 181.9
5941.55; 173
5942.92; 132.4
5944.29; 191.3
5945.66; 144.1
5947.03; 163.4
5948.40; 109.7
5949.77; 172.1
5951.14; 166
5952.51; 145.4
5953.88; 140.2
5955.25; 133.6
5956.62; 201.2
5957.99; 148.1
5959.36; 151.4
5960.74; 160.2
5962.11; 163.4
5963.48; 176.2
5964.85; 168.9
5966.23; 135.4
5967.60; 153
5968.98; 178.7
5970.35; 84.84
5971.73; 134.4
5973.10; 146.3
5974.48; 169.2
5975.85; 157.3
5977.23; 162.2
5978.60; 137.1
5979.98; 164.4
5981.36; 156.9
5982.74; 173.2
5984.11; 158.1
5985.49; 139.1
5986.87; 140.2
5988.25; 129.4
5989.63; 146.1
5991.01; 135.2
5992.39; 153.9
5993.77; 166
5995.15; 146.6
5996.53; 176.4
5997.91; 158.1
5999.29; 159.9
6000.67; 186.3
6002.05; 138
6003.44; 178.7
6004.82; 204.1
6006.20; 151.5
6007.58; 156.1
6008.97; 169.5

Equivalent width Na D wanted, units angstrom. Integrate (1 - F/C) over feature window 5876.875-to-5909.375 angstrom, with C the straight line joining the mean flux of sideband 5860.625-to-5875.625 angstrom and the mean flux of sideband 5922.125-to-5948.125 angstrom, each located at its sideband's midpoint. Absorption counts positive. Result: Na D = 3.9 angstrom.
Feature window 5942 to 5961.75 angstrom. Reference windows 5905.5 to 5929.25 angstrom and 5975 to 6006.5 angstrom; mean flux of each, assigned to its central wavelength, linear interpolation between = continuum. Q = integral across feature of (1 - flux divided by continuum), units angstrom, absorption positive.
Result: 1.0 angstrom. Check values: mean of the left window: 167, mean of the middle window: 155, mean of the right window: 158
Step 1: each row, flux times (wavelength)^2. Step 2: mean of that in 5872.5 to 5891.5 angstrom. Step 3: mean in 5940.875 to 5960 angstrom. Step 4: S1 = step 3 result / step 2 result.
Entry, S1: 1.0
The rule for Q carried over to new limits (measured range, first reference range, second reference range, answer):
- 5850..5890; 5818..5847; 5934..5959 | -0.5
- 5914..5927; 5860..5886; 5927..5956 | 0.1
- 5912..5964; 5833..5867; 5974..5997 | -1.7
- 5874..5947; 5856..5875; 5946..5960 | 1.6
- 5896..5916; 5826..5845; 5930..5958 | 0.6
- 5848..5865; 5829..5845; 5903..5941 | 0.3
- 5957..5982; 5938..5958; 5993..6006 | 1.2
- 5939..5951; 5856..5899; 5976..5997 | -0.2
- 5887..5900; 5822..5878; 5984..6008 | 1.4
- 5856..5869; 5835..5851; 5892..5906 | -1.7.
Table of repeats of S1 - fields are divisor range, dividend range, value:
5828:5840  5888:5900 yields 0.93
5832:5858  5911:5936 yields 1.09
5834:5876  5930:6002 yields 0.98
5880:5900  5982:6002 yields 1.07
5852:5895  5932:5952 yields 1.01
